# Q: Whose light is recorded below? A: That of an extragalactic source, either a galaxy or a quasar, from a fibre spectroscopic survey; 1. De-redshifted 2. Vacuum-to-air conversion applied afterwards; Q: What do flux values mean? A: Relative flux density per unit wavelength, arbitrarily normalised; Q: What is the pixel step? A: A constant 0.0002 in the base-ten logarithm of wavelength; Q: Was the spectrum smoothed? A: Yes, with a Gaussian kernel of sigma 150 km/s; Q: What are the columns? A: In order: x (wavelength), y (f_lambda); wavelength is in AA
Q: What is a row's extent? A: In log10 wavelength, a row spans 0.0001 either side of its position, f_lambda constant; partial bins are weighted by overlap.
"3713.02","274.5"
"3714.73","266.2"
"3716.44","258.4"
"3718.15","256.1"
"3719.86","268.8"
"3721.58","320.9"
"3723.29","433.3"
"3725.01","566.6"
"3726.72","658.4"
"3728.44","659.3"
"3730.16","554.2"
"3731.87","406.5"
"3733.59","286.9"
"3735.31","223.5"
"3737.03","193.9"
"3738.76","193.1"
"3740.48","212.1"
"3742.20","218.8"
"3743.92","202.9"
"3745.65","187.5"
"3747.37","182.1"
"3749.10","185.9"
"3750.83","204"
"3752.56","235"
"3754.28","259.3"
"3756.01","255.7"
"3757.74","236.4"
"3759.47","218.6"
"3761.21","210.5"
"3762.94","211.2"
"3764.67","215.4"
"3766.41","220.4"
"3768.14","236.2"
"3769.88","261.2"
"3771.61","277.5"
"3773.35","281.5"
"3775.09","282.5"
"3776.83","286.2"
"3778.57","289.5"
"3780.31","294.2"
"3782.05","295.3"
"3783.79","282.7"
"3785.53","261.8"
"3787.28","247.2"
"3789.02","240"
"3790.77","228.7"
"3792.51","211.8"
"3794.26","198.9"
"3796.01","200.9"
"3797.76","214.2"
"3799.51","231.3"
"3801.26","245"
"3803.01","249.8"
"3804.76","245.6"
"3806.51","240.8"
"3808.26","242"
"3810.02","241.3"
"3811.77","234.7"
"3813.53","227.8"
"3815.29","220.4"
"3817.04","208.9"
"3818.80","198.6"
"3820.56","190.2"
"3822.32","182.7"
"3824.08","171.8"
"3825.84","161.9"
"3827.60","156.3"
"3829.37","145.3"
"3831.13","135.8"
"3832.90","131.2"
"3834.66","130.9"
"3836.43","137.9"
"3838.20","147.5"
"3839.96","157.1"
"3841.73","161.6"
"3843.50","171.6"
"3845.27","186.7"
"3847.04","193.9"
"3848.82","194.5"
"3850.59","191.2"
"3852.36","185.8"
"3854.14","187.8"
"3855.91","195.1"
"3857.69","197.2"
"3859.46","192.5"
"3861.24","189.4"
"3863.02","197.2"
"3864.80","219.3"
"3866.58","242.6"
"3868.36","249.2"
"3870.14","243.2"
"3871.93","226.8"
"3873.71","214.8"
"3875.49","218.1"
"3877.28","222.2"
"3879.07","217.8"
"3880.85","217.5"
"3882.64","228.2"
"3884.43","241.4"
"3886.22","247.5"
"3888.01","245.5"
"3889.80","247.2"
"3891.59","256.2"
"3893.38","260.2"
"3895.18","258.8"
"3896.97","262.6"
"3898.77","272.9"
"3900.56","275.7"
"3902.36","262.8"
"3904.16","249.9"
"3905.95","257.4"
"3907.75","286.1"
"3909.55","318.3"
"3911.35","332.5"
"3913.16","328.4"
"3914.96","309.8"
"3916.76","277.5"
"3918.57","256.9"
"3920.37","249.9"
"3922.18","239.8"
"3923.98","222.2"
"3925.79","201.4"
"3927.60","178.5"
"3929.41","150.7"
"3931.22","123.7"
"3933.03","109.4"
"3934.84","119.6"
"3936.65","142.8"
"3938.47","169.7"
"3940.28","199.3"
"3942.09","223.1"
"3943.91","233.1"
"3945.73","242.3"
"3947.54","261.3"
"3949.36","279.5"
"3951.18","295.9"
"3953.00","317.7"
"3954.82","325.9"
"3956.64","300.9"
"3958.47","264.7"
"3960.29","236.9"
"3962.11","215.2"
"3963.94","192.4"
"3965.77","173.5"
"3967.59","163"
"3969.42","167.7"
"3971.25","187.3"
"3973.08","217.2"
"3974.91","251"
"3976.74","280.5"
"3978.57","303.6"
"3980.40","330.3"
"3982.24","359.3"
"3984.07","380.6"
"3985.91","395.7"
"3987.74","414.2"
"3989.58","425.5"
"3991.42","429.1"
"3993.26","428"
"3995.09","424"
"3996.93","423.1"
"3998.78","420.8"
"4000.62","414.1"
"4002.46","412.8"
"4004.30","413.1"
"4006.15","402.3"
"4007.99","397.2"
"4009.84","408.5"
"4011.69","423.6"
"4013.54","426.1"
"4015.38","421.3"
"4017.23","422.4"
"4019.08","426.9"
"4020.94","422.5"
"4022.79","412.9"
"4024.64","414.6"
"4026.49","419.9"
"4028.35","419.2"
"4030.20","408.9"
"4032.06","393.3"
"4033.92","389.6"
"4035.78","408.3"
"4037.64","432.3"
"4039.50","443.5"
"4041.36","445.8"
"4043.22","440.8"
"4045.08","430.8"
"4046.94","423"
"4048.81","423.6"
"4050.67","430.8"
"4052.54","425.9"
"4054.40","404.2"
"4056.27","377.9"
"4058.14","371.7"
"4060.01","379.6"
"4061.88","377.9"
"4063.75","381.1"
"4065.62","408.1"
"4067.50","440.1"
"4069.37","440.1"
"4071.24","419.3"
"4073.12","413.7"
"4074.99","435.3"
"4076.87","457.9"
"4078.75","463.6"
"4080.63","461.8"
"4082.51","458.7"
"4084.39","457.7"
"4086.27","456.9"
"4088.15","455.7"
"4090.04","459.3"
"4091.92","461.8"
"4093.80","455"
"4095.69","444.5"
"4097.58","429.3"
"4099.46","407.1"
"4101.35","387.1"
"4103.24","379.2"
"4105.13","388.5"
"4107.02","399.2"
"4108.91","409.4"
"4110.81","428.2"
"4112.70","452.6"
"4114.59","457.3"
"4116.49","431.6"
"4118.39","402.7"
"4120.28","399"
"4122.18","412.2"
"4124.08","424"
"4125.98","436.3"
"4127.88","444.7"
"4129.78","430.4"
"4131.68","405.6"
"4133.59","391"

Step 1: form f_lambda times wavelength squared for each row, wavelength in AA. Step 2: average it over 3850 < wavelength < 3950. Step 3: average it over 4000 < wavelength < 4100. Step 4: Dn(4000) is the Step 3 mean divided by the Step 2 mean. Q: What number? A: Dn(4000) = 2.00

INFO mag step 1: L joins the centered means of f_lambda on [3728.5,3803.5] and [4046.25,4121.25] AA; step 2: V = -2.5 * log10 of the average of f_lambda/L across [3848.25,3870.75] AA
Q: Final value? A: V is 0.42 mag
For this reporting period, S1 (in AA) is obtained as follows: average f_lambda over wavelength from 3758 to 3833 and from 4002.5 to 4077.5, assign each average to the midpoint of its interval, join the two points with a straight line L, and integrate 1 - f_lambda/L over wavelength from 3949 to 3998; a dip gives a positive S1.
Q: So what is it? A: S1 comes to 8.3 AA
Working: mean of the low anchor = 227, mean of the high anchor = 416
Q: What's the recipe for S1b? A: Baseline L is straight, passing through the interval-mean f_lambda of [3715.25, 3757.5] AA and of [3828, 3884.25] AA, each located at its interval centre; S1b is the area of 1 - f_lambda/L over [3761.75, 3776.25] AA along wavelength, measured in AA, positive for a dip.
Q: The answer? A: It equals 1.4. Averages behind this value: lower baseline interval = 308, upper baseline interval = 192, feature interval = 248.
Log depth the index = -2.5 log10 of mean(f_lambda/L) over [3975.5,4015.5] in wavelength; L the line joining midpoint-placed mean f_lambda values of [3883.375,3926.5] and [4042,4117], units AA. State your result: -0.14 mag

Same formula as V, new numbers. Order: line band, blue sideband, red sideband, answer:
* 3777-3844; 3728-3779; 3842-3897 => 0.15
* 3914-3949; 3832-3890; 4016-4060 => 0.35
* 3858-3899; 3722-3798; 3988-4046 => 0.42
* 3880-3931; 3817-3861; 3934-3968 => -0.22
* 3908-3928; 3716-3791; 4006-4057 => 0.33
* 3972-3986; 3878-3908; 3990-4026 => 0.22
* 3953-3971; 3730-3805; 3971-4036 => 0.50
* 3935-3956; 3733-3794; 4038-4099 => 0.42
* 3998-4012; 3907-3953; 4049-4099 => -0.22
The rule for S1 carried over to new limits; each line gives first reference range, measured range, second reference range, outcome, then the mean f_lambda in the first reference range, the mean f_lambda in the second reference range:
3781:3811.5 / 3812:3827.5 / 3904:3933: 3.0 AA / 240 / 245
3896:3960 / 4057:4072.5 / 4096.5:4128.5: -1.2 AA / 244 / 417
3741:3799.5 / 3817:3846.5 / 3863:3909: 9.6 AA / 237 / 245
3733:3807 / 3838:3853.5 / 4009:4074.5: 5.9 AA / 236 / 415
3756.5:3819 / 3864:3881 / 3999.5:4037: 4.3 AA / 242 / 413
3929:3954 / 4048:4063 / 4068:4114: -0.7 AA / 207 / 435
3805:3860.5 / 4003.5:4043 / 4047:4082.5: -4.3 AA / 185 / 419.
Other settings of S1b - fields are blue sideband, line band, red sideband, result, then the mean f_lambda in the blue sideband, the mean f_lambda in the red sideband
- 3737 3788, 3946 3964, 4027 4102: 4.3 AA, 239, 426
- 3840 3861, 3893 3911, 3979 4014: -0.6 AA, 186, 405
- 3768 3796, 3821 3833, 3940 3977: 4.6 AA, 260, 239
